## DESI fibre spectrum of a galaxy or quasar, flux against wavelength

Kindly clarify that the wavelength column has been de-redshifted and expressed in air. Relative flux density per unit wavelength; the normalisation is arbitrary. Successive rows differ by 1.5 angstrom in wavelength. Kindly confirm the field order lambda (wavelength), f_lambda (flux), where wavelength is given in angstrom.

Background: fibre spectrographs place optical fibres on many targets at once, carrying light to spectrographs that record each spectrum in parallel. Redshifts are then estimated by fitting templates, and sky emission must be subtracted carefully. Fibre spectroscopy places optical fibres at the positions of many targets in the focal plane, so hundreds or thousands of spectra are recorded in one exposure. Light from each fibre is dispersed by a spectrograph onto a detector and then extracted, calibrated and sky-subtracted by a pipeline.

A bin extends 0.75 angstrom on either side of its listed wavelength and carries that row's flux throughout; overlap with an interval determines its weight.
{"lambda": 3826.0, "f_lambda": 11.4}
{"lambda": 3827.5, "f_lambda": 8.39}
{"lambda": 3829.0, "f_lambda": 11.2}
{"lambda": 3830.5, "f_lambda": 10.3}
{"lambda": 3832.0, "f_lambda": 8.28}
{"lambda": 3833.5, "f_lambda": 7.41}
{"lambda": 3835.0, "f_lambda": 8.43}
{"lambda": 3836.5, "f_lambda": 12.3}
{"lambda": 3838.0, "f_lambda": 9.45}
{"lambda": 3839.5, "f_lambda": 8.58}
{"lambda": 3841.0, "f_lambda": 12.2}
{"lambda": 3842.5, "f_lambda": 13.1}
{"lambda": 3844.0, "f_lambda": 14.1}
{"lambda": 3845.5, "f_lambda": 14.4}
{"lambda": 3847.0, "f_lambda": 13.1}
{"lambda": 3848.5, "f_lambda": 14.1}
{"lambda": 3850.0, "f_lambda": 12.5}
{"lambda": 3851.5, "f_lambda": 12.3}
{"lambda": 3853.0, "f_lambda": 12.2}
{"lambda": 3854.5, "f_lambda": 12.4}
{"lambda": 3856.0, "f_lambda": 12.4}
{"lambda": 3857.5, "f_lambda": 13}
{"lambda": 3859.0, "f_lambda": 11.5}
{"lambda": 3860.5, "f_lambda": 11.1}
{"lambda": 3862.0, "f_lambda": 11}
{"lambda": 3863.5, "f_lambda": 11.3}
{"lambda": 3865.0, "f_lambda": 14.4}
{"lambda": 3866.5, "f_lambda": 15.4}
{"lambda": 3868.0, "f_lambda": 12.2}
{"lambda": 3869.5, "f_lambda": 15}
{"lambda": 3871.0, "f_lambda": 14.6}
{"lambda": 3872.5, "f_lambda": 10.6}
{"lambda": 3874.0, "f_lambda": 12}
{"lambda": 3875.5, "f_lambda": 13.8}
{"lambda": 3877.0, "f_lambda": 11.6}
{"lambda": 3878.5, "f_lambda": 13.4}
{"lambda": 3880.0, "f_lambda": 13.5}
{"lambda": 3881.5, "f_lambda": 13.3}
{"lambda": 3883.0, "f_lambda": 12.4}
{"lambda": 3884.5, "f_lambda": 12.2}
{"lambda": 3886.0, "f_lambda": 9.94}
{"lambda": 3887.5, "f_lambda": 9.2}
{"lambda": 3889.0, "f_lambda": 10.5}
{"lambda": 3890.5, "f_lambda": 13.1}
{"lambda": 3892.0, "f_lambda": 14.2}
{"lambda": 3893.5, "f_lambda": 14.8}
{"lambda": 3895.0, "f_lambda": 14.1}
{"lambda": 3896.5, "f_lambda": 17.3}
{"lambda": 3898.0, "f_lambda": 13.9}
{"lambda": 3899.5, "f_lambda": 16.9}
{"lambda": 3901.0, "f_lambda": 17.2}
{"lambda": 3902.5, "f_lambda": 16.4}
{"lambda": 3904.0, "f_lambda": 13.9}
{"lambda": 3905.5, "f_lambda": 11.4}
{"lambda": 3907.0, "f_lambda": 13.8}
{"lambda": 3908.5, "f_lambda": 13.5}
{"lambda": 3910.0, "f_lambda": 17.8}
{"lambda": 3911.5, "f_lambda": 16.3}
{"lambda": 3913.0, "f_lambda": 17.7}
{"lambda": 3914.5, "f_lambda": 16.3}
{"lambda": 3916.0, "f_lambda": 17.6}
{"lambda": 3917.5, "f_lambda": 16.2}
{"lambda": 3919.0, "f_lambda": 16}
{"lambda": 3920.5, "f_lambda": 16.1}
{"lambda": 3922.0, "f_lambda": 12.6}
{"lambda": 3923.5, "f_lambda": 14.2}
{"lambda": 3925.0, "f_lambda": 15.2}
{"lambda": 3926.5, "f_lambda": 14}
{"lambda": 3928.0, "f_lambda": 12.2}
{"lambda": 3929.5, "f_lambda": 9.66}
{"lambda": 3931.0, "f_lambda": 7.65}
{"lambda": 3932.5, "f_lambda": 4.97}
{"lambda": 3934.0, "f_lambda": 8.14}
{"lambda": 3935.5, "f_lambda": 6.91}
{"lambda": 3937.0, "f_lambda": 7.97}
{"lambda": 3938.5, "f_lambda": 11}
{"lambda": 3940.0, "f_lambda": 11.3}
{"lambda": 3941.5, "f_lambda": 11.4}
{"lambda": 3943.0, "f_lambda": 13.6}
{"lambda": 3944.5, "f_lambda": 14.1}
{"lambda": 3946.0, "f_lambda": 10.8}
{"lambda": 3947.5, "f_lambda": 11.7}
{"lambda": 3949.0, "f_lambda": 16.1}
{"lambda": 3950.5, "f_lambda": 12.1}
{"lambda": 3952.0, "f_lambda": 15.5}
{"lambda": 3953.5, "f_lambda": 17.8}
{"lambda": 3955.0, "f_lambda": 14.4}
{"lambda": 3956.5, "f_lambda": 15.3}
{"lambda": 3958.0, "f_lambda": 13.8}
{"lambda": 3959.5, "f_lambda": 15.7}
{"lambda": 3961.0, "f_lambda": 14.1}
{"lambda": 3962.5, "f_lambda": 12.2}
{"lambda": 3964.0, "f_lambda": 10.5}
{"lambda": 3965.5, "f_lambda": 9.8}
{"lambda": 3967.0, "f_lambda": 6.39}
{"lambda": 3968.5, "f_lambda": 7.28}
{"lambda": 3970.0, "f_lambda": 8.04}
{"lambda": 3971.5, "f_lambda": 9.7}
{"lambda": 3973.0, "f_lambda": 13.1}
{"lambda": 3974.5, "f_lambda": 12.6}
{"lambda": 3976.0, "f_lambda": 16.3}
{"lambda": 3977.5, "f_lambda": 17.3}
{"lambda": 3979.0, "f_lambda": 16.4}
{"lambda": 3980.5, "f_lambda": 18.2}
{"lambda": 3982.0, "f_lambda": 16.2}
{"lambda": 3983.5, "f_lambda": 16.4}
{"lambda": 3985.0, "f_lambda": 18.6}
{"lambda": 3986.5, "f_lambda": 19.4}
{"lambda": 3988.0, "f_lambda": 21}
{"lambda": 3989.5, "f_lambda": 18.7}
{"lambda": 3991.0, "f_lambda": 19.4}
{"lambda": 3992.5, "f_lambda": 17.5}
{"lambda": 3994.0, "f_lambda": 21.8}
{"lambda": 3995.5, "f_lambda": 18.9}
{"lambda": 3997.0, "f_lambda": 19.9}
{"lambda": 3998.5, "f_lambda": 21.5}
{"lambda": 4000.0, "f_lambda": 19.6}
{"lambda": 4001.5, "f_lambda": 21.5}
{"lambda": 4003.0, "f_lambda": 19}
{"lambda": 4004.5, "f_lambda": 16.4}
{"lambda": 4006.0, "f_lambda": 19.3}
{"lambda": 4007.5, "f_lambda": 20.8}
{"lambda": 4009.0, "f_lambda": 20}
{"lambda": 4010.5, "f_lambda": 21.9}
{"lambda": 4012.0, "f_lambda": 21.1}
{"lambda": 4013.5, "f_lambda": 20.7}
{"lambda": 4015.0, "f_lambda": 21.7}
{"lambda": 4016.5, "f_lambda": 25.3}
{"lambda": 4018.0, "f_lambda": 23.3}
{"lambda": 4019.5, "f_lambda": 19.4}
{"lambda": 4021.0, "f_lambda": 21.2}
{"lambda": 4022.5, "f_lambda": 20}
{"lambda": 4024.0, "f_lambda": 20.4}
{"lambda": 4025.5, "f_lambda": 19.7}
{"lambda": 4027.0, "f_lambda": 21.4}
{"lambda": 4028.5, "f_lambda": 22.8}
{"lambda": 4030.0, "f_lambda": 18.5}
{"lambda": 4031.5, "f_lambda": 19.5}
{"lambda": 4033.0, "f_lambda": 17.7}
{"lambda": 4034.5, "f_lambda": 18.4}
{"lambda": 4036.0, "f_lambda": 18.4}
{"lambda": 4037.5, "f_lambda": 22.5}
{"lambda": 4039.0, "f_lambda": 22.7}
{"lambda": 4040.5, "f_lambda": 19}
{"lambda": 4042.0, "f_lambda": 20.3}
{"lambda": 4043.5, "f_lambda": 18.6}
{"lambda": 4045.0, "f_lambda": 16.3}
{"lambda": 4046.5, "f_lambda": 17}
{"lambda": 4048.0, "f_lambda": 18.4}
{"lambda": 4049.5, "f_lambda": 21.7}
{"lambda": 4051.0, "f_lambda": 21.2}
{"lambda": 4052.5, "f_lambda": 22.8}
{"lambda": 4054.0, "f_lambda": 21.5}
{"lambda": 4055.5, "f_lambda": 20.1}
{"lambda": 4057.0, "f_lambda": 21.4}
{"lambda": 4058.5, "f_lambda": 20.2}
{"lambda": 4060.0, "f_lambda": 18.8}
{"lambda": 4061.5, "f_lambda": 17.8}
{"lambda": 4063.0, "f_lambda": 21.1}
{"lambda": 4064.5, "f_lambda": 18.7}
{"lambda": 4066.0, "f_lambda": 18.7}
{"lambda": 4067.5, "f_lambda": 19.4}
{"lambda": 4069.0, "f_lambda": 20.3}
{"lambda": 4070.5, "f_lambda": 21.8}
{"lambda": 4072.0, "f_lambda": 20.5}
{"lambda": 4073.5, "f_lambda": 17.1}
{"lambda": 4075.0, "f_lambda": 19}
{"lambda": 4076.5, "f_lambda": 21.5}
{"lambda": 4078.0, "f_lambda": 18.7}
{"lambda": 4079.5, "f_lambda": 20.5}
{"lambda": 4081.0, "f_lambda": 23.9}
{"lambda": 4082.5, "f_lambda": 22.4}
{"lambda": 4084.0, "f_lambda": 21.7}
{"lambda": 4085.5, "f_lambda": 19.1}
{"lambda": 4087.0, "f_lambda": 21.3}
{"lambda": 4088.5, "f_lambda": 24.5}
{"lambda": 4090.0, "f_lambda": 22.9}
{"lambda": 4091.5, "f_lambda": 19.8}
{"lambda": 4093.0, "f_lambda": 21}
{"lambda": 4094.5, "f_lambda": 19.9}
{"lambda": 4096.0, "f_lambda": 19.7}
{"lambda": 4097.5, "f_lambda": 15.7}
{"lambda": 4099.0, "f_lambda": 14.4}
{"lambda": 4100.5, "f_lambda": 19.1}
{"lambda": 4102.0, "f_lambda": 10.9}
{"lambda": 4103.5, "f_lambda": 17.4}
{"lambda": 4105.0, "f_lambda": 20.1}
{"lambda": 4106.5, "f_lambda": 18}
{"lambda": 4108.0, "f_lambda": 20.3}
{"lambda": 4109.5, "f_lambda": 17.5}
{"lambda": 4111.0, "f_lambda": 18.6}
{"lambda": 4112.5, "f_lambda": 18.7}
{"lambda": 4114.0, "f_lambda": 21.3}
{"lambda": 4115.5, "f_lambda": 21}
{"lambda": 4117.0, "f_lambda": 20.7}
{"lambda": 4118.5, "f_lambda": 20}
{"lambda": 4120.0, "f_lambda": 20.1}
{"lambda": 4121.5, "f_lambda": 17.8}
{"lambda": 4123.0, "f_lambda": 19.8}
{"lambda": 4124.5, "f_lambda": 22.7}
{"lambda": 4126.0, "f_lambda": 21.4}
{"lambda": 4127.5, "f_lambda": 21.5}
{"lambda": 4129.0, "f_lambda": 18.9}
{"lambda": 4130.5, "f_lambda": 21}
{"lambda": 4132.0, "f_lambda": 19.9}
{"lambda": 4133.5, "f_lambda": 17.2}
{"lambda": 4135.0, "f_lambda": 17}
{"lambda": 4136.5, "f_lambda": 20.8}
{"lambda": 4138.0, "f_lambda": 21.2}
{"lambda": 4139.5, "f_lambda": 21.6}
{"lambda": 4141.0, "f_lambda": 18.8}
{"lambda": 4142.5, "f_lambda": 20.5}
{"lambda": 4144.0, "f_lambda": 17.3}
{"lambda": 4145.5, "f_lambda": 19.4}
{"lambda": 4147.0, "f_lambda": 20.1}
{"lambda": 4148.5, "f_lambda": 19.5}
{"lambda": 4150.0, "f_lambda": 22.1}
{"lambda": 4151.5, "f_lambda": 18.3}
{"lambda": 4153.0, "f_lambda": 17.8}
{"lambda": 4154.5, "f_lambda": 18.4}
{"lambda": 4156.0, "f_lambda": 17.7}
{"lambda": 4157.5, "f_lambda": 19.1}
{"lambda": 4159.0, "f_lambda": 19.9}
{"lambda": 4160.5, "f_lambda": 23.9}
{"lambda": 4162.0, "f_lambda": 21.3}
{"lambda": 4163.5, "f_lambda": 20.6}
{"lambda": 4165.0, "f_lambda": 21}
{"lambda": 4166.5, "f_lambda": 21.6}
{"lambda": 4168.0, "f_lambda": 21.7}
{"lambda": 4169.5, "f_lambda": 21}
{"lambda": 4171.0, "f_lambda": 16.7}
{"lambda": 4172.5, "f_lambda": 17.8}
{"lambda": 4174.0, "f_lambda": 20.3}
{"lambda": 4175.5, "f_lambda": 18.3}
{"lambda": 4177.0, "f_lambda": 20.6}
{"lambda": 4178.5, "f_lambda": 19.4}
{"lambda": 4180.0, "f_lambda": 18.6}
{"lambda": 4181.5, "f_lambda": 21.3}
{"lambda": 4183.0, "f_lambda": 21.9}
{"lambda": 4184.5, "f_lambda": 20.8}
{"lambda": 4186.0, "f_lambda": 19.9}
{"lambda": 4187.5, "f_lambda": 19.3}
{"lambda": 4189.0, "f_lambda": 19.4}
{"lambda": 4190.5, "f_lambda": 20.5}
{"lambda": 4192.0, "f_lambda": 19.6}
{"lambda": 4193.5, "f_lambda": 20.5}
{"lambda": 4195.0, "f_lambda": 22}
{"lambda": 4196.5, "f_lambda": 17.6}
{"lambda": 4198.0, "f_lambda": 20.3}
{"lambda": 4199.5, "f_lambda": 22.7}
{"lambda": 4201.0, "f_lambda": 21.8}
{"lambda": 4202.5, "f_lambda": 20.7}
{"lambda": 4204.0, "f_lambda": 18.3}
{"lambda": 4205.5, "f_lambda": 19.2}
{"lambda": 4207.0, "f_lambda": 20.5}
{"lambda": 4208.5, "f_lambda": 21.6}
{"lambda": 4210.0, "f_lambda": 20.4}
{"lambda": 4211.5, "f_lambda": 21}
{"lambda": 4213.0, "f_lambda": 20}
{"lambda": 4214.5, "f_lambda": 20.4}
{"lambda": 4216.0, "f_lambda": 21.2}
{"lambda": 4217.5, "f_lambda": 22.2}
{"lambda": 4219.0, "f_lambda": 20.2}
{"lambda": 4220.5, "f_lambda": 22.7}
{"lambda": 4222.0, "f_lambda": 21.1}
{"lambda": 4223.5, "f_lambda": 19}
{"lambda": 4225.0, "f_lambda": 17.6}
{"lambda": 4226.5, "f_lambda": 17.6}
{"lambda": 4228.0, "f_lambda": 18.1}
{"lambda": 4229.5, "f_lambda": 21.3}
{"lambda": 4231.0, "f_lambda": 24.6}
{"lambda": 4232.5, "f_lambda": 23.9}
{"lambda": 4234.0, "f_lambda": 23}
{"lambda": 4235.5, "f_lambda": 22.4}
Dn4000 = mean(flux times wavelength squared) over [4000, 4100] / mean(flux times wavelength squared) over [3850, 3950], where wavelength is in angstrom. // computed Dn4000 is 1.7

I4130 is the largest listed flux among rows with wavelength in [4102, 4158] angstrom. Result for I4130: 22.7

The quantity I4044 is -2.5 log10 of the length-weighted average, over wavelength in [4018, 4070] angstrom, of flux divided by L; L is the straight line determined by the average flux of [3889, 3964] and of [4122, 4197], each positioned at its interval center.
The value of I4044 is -0.19 mag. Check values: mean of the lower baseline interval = 13.6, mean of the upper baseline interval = 20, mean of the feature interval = 19.9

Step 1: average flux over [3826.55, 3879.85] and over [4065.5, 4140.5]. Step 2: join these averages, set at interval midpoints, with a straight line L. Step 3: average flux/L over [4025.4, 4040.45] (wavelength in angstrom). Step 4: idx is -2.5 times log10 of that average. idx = -0.15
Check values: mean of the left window 12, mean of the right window 19.8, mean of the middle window 20.1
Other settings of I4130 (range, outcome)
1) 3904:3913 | 17.8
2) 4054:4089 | 24.5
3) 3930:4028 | 25.3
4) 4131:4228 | 23.9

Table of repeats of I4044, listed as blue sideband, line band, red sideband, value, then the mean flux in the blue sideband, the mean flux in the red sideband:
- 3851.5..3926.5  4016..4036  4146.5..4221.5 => -0.215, 13.8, 20.2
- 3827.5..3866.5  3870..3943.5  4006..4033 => 0.126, 11.7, 20.9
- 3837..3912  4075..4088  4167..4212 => -0.188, 13.1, 20.1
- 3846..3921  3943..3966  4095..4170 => 0.128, 13.7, 19.5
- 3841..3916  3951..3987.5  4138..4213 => 0.113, 13.5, 20.1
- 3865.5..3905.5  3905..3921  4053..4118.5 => -0.102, 13.5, 19.7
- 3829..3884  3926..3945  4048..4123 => 0.412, 12.1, 19.8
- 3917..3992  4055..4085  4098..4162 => -0.167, 13.4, 19.3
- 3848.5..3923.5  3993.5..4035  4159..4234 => -0.232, 13.7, 20.5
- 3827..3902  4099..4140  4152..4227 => -0.047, 12.4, 20.1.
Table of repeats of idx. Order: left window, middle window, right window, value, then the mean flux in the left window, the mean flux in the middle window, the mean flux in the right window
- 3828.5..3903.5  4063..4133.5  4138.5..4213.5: -0.09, 12.6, 19.8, 20.1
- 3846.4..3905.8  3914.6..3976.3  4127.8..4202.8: 0.19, 13.1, 12.3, 20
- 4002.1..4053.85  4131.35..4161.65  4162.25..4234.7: 0.04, 20.2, 19.5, 20.4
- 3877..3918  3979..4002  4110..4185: -0.17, 14.3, 19.1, 19.9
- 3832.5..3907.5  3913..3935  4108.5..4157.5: 0.09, 12.7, 13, 19.6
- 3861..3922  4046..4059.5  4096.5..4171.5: -0.17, 14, 20.5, 19.4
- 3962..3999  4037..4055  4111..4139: -0.15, 15.5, 20.1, 20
